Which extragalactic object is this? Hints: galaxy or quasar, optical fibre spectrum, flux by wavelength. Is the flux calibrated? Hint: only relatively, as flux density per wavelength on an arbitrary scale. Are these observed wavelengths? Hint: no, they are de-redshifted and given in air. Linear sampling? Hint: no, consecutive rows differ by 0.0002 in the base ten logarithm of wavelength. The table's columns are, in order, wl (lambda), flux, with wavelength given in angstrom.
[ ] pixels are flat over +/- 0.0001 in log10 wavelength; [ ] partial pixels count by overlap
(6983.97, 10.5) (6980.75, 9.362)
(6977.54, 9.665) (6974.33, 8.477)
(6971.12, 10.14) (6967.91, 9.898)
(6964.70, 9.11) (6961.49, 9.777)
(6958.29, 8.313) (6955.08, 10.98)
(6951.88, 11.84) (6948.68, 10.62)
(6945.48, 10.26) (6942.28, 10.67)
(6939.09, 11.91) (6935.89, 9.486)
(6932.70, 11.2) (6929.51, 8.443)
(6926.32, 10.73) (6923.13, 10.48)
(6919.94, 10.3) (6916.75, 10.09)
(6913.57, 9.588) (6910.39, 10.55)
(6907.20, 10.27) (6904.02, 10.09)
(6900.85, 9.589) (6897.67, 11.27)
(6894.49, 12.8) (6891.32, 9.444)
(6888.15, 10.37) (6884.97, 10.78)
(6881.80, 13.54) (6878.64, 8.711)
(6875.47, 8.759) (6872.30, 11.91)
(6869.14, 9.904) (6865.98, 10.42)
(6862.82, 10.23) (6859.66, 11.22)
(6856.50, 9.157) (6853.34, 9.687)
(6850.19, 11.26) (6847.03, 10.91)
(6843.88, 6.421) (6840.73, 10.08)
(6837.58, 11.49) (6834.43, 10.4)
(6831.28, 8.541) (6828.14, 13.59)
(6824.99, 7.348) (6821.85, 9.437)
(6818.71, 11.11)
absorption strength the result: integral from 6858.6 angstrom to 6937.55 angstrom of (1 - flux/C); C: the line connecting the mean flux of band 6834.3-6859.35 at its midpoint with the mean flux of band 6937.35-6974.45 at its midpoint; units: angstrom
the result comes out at -2.5 angstrom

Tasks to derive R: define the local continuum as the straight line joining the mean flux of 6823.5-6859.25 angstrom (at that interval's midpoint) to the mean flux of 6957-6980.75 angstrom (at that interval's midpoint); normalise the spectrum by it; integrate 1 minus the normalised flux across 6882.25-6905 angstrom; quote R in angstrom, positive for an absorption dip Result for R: -2.5 angstrom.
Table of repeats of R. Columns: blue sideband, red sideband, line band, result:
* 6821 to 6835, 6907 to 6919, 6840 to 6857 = 0.6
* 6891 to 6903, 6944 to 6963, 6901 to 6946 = 1.4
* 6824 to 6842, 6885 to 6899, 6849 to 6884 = 0.8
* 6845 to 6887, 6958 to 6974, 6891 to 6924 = -1.3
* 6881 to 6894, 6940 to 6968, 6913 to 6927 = 0.5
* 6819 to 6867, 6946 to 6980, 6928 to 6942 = -0.6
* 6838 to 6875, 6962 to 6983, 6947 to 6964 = -1.2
